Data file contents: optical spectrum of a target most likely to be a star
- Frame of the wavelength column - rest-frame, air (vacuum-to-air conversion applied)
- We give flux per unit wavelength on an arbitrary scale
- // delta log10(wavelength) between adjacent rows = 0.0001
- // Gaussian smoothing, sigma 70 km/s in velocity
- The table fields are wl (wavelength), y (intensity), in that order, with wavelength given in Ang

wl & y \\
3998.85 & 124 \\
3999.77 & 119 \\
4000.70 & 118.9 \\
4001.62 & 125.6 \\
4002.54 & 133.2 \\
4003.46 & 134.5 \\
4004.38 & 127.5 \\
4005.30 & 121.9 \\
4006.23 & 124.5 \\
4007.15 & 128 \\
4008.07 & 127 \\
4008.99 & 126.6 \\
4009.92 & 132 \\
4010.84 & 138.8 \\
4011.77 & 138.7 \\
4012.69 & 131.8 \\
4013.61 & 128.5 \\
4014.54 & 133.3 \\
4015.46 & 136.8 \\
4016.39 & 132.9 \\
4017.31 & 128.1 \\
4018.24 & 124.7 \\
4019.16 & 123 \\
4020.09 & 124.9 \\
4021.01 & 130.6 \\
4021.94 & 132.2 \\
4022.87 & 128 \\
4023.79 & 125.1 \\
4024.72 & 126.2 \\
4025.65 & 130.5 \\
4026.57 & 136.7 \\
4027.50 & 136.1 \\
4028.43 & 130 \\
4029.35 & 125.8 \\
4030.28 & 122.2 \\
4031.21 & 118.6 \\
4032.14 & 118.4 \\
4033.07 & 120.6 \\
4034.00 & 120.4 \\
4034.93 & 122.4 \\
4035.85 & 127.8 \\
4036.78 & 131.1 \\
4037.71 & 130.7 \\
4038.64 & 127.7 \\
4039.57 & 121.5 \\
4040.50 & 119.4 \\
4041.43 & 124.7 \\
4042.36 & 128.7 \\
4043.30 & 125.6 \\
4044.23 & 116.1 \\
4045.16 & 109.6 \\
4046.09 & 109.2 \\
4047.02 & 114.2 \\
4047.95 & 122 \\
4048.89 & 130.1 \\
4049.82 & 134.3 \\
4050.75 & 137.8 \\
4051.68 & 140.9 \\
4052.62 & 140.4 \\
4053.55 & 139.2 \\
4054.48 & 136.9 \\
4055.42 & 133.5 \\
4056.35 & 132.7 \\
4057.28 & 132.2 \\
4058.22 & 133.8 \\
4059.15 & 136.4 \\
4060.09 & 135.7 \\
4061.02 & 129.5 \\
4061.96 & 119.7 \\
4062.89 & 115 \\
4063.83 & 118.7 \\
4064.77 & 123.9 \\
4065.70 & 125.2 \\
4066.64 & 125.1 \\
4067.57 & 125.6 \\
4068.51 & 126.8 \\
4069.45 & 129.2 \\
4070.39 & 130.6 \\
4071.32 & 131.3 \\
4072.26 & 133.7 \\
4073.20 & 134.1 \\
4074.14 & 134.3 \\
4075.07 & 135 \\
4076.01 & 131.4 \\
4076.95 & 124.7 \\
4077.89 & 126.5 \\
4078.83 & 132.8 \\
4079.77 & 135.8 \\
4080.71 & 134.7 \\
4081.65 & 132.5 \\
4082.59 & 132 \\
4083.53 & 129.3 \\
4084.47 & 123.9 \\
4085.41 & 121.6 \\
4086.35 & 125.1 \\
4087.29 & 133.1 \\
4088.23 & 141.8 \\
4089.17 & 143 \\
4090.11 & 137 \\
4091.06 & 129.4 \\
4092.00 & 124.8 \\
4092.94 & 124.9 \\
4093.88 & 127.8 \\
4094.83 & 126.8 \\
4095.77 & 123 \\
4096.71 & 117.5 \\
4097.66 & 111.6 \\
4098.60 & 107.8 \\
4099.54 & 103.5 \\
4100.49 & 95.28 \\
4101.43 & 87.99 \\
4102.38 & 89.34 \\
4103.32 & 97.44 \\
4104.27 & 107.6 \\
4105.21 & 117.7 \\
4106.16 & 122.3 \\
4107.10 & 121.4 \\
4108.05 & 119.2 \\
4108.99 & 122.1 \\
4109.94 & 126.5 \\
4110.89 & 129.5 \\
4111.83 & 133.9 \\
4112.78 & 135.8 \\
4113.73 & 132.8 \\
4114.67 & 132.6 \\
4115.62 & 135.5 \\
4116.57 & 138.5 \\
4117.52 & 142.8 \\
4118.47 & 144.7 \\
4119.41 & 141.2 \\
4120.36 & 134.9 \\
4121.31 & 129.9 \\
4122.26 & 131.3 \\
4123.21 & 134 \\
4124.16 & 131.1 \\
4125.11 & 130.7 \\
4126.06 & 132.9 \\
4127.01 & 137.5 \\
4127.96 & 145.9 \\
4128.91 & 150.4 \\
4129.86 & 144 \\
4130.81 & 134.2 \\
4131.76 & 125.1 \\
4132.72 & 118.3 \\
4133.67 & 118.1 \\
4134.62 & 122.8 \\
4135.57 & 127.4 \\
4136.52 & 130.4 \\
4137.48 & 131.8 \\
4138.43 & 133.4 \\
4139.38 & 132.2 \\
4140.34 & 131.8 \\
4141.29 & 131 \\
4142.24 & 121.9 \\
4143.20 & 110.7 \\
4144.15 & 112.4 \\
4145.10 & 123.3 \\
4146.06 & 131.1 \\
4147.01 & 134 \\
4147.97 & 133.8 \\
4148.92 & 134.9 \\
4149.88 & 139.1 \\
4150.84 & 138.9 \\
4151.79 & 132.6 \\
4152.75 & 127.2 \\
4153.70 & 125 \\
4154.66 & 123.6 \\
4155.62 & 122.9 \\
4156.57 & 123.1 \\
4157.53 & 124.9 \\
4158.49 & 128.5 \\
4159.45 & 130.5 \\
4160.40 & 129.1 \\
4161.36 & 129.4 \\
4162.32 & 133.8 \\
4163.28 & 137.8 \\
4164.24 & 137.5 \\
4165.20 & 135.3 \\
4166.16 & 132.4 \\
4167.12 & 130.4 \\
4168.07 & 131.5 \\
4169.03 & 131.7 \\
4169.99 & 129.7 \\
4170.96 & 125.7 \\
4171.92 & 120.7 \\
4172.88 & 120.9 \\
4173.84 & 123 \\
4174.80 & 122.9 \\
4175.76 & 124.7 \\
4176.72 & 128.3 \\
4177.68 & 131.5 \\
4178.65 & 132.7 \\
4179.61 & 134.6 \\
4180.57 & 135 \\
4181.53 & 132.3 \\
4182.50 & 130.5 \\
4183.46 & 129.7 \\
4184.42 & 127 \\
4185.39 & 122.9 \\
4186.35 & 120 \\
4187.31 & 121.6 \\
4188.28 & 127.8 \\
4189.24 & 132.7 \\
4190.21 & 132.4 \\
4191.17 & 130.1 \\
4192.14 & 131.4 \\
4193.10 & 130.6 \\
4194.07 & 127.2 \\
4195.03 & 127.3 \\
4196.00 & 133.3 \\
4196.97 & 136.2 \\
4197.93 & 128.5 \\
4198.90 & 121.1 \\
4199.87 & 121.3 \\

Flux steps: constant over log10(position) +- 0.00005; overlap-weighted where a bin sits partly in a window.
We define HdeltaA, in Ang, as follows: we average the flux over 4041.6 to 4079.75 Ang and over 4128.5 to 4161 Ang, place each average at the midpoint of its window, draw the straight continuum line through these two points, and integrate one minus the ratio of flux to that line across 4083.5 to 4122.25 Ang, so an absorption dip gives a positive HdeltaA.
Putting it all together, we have 1.3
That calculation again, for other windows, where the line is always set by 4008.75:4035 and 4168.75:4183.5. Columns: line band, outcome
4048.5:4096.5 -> -0.82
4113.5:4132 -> -1.21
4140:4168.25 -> -0.22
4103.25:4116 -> 0.37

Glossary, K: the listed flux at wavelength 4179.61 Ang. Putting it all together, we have 134.6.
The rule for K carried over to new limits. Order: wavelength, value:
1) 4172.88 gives 120.9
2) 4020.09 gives 124.9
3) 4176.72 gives 128.3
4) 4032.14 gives 118.4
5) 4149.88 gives 139.1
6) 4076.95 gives 124.7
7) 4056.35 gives 132.7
